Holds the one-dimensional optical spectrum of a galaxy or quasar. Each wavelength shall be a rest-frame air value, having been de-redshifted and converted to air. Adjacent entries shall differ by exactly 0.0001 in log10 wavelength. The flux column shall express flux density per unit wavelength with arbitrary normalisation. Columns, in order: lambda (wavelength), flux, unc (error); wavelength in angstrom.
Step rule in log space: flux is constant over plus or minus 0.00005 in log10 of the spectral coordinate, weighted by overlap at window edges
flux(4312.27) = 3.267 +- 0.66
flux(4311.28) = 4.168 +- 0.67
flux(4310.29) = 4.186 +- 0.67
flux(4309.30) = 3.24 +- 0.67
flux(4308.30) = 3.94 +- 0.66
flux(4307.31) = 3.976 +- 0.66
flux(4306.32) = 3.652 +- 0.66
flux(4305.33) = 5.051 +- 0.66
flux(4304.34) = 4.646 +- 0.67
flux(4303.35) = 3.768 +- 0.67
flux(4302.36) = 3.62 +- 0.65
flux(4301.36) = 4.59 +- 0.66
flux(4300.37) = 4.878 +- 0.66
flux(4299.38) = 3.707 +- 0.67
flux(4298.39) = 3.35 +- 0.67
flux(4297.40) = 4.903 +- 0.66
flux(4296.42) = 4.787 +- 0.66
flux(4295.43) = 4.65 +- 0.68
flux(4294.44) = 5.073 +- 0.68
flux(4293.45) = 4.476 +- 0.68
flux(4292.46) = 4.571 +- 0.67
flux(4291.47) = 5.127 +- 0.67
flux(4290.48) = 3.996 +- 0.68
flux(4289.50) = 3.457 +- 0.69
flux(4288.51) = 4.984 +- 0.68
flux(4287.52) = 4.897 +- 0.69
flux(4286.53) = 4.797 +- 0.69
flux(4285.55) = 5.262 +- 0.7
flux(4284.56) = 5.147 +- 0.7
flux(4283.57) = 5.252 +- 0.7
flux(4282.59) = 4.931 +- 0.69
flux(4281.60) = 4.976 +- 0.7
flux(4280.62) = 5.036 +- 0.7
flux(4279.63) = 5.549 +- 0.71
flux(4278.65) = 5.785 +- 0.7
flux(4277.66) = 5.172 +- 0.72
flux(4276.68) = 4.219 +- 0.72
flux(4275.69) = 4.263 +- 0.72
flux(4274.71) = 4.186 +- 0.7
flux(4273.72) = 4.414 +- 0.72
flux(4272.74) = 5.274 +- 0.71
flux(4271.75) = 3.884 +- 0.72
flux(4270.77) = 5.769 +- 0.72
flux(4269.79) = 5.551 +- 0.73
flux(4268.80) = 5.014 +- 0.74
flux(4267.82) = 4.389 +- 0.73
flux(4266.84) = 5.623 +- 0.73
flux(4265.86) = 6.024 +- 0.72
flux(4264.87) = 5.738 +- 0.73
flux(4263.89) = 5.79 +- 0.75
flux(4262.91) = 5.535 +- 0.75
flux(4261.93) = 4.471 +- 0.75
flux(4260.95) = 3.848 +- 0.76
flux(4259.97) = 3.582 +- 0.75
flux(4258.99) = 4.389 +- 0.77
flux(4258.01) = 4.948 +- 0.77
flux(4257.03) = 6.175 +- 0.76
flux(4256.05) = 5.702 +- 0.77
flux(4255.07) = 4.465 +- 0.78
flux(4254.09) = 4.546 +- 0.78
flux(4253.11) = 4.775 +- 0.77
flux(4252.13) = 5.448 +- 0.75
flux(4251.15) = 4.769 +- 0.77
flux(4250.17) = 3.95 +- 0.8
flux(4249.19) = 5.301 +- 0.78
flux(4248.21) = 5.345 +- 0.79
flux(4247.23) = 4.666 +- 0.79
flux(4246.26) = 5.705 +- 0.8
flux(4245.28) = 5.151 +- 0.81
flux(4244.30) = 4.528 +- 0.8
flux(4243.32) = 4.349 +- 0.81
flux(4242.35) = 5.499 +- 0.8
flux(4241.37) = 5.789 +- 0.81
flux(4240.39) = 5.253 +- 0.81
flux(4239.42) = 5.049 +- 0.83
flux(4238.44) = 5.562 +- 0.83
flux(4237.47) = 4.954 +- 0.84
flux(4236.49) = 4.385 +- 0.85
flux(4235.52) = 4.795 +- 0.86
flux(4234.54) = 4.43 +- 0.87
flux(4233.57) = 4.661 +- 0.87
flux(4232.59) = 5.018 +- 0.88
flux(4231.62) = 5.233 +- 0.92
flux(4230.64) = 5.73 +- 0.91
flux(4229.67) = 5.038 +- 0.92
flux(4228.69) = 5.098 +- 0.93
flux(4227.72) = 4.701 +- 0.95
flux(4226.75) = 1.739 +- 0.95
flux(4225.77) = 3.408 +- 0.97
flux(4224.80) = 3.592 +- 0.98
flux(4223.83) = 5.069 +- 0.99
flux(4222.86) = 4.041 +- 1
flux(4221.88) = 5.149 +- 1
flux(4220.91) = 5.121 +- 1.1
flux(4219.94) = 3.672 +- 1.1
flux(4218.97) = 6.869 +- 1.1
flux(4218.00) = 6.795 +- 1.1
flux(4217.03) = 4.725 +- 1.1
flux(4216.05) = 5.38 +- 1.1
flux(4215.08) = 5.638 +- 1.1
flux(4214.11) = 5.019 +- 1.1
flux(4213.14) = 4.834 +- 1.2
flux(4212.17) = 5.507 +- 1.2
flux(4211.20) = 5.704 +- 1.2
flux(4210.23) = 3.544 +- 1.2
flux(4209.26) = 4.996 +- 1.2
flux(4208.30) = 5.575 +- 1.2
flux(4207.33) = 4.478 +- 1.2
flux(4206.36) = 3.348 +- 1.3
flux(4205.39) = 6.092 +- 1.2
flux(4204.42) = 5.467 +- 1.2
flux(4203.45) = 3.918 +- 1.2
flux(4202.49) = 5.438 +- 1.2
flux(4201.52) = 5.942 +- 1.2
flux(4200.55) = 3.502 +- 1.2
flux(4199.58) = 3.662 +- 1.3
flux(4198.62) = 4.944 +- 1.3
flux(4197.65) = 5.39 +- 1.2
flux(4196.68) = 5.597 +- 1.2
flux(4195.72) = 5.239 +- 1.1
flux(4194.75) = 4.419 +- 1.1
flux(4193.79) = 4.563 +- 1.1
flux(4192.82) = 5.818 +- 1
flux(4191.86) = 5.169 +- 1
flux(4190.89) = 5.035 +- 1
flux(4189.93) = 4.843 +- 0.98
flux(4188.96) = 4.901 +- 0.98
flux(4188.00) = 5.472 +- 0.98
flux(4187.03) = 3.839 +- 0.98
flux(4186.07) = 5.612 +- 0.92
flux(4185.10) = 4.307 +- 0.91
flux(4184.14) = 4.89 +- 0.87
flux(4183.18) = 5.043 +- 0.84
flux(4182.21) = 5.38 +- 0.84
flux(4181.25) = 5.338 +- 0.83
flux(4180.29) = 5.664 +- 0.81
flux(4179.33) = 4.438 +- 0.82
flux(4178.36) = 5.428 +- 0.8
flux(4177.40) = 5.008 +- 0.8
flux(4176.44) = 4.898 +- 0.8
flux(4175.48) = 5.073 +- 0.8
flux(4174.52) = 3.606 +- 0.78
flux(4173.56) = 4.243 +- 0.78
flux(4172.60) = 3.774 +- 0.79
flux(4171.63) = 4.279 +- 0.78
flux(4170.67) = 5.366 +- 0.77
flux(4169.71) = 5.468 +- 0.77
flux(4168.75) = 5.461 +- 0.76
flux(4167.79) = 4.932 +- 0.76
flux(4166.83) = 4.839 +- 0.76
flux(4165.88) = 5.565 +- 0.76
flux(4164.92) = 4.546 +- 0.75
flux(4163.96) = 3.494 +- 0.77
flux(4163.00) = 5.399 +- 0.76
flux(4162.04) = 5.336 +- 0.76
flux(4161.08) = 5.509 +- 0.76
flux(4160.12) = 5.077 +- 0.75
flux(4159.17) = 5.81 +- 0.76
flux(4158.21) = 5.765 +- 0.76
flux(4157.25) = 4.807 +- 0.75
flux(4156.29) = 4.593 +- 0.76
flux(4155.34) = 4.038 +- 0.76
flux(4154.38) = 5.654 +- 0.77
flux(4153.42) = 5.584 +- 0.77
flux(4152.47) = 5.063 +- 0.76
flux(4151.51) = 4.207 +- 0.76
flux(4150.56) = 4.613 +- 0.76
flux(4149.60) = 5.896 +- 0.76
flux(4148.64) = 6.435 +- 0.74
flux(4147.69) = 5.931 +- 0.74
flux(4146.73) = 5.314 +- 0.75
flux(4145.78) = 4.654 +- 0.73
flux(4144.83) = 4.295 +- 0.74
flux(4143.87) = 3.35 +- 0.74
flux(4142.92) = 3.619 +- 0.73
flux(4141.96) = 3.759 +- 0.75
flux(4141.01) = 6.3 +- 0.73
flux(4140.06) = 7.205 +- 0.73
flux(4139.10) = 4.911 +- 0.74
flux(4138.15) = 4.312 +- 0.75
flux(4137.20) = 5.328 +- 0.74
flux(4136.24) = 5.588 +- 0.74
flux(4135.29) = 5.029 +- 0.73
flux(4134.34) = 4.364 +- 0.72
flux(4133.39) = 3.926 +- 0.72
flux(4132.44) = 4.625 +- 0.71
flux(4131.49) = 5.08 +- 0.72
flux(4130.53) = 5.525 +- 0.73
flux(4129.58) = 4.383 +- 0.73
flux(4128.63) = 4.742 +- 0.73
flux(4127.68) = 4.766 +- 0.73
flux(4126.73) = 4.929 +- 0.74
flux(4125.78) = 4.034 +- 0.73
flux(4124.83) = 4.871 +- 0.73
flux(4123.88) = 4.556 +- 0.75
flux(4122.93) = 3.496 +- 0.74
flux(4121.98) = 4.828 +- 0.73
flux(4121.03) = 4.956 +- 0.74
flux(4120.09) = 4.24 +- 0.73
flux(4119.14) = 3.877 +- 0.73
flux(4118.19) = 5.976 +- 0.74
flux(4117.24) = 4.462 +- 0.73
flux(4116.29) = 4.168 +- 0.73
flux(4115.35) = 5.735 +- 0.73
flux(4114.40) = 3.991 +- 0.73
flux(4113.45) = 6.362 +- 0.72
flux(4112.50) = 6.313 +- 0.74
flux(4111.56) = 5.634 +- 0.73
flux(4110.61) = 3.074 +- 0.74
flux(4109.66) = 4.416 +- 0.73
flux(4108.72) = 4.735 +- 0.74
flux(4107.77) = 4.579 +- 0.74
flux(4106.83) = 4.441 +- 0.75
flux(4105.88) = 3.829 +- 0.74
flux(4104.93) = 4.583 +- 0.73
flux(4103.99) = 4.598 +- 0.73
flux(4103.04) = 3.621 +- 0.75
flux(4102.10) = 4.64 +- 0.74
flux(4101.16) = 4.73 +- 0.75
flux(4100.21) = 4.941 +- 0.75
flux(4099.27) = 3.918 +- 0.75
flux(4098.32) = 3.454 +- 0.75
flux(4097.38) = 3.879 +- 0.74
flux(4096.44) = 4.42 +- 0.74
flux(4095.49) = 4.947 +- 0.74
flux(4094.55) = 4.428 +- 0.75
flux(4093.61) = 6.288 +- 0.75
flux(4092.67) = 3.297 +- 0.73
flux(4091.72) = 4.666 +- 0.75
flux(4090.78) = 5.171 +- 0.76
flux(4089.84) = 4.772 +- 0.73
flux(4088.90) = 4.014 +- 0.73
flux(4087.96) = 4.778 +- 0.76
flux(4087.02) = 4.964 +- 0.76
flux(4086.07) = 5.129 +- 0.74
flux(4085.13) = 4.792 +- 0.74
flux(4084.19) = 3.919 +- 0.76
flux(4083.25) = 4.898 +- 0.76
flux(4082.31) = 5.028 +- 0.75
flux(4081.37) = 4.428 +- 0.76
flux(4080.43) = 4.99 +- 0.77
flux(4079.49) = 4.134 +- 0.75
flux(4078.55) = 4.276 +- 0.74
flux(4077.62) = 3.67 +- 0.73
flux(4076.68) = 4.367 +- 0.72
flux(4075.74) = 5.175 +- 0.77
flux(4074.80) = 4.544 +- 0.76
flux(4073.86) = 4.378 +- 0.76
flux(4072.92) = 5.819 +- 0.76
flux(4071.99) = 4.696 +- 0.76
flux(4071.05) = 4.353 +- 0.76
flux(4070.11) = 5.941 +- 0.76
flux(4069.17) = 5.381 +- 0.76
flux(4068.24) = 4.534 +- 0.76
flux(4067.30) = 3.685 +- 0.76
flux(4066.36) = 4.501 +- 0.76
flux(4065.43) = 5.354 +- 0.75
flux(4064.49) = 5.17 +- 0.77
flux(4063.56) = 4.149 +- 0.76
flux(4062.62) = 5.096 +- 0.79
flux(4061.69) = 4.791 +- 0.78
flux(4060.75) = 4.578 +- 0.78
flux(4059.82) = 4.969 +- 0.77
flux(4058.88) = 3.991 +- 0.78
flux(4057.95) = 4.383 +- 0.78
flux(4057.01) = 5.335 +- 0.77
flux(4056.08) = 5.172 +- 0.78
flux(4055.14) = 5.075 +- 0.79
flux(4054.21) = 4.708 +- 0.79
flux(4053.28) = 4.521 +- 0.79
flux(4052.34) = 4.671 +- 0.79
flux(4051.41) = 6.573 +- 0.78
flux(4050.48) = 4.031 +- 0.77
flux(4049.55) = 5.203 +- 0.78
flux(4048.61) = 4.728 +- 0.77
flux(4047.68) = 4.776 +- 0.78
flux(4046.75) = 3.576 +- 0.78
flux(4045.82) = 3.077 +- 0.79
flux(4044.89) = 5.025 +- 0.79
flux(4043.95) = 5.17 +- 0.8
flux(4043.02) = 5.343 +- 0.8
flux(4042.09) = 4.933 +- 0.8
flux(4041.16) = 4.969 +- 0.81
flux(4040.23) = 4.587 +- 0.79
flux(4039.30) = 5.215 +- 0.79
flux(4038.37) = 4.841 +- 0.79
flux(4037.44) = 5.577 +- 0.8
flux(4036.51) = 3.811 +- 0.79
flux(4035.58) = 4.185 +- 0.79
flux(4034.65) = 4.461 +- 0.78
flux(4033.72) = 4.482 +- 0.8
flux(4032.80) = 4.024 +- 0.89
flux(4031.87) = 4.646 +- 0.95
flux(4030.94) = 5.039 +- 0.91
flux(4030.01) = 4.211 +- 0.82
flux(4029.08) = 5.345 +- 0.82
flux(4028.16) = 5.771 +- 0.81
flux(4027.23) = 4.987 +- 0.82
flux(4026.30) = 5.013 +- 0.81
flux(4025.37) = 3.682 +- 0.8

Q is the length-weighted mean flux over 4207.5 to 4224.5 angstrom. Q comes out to 5.13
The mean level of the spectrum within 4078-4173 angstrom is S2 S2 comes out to 4.78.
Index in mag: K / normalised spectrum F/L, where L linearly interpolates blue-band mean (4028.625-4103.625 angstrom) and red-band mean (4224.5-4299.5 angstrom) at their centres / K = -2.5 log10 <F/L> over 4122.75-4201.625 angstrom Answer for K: -0.04 mag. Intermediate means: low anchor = 4.67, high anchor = 4.83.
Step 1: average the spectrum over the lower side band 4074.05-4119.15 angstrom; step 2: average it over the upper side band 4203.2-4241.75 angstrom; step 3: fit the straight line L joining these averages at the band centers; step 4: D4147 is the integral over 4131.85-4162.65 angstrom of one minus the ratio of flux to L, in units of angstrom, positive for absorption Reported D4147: -2.0 angstrom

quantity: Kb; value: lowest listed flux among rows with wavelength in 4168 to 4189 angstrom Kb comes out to 3.606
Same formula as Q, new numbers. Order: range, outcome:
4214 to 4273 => 4.95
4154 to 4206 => 4.96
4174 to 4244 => 4.91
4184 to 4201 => 4.85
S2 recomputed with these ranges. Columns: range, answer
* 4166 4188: 4.88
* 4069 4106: 4.6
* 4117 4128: 4.58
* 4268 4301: 4.76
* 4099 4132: 4.66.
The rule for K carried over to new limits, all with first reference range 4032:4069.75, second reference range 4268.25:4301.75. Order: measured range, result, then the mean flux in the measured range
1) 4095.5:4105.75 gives 0.11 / 4.29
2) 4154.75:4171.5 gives -0.07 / 5.05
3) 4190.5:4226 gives -0.04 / 4.95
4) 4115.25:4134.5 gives 0.02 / 4.63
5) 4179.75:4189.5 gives -0.07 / 5.04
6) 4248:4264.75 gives -0.03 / 4.9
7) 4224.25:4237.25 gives 0.07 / 4.46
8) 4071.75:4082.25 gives 0.03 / 4.61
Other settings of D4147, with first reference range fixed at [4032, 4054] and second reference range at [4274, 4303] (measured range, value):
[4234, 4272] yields -2.8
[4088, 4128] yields 0.8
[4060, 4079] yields -0.2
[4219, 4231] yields 0.6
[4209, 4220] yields -1.4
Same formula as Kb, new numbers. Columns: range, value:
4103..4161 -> 3.074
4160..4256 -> 1.739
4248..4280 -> 3.582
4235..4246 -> 4.349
